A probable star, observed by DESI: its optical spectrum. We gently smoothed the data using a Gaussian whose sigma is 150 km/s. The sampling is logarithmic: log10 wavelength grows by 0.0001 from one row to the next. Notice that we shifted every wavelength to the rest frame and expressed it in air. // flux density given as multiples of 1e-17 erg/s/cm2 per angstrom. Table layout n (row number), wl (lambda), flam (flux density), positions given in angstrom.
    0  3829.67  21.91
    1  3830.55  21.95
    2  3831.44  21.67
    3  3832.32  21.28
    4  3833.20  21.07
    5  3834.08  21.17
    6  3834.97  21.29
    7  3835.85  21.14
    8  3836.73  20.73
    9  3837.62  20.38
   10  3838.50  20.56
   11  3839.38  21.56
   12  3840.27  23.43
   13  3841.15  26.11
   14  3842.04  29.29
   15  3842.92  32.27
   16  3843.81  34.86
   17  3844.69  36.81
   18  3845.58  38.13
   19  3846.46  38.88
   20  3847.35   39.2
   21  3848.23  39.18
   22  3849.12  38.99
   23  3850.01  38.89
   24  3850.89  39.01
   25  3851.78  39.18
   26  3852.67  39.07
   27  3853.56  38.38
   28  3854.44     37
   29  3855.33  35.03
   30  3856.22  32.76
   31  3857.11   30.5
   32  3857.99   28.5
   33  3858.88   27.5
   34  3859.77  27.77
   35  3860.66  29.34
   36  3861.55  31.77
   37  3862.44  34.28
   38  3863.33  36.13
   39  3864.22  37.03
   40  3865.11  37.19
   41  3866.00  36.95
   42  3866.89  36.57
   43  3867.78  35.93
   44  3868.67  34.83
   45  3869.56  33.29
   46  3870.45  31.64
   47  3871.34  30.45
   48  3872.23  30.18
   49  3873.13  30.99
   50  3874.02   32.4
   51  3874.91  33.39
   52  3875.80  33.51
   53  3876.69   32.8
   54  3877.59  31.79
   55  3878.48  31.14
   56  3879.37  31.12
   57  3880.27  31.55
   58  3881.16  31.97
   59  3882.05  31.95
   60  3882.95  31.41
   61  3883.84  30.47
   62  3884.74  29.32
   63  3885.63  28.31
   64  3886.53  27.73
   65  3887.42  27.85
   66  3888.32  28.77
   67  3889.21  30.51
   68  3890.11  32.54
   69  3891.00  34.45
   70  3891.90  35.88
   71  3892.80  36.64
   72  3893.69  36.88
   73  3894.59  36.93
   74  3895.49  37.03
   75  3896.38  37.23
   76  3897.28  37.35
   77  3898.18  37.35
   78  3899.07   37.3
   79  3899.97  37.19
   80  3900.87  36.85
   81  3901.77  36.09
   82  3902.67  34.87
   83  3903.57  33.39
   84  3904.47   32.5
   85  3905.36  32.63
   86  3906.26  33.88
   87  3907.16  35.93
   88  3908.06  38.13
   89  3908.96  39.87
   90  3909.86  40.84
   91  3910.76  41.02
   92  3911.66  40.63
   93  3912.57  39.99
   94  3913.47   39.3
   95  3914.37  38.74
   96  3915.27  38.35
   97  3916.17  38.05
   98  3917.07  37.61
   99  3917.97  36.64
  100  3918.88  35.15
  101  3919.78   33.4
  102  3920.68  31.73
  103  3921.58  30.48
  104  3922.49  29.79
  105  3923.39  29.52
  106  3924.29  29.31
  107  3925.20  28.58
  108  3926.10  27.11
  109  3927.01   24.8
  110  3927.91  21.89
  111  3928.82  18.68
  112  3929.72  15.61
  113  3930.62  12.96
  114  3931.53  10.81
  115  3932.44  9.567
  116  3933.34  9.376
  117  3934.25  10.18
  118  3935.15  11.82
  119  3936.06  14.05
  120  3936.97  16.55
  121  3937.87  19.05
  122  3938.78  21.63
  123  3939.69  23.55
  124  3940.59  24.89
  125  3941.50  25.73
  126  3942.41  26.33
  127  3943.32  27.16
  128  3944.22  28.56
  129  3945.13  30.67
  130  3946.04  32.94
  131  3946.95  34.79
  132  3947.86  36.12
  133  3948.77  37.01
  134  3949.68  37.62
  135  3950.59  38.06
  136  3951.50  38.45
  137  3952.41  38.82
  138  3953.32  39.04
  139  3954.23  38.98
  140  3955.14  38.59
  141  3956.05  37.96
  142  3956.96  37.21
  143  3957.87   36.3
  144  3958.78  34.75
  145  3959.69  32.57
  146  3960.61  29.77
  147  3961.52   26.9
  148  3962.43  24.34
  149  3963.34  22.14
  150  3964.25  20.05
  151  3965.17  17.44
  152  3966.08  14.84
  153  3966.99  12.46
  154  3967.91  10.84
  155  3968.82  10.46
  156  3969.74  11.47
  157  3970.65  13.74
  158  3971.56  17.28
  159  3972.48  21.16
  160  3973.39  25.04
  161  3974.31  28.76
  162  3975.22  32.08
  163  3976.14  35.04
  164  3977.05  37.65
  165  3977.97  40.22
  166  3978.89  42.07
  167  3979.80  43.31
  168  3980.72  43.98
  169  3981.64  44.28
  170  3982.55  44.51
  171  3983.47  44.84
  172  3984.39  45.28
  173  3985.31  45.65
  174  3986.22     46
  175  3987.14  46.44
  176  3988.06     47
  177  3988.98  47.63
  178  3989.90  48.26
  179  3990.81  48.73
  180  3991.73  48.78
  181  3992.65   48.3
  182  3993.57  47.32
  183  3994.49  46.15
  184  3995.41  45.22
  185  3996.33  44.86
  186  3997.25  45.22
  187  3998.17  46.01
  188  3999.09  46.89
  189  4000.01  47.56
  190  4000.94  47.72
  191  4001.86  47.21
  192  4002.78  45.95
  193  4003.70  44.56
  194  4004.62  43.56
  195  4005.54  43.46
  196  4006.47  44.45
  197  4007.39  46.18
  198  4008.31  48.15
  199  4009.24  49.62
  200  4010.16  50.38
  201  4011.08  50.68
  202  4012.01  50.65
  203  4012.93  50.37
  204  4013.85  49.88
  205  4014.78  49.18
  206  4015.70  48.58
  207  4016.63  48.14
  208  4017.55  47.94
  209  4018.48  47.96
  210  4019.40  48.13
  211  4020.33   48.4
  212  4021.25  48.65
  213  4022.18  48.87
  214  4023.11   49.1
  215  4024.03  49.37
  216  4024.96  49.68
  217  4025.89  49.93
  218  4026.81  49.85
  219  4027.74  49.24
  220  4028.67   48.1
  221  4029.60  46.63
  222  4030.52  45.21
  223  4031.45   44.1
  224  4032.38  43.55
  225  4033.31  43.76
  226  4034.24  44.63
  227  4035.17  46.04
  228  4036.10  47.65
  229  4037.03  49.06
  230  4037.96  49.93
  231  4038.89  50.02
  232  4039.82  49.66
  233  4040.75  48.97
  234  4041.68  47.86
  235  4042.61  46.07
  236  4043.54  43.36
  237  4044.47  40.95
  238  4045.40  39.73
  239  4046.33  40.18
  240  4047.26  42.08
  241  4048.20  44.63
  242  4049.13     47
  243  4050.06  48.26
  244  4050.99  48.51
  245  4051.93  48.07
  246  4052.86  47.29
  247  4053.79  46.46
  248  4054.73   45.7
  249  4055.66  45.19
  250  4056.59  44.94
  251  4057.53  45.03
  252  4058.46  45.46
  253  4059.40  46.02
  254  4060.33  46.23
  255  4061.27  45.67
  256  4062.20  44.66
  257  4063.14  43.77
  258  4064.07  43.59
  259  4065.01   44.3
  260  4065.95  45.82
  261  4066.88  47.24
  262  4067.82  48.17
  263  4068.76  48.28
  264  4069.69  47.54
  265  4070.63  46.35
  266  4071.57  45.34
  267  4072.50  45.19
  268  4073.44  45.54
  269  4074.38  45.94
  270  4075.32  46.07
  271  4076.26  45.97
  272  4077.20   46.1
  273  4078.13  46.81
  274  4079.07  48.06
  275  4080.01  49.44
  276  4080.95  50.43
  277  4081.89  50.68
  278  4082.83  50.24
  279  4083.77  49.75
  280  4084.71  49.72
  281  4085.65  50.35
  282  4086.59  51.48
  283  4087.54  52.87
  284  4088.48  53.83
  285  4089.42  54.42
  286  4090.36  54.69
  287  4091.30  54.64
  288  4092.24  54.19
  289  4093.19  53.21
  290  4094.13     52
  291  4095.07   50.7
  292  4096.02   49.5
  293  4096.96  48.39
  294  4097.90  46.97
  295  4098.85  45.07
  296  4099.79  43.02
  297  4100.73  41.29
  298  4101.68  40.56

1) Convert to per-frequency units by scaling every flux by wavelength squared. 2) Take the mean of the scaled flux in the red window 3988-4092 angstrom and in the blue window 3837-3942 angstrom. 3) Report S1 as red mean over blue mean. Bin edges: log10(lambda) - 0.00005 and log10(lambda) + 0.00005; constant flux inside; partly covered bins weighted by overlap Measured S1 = 1.6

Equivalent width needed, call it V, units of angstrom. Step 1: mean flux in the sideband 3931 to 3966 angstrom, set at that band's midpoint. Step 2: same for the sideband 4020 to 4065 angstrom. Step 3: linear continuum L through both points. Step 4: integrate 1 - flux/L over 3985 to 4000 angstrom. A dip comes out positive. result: -4.4 angstrom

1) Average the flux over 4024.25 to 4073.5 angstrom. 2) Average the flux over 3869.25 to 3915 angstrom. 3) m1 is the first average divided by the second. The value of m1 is 1.3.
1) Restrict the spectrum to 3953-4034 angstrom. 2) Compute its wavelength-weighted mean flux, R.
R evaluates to 40.6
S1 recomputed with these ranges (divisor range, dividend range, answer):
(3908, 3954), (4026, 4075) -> 1.69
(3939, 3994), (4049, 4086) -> 1.47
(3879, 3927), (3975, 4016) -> 1.40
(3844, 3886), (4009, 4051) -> 1.52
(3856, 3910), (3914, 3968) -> 0.84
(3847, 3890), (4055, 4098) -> 1.62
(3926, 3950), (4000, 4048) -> 2.19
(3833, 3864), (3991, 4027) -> 1.66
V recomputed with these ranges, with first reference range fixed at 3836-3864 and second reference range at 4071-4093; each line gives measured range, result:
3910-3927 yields 1.3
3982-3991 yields -0.8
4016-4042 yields -1.2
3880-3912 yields 1.2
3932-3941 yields 5.3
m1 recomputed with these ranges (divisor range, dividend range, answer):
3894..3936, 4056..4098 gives 1.57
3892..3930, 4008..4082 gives 1.37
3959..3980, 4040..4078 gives 1.85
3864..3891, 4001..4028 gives 1.50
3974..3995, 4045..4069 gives 1.04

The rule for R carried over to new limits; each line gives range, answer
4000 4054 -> 47.1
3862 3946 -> 30.8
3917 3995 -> 30.5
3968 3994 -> 37.3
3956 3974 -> 22.5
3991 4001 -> 46.7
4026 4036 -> 46.3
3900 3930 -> 33.5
